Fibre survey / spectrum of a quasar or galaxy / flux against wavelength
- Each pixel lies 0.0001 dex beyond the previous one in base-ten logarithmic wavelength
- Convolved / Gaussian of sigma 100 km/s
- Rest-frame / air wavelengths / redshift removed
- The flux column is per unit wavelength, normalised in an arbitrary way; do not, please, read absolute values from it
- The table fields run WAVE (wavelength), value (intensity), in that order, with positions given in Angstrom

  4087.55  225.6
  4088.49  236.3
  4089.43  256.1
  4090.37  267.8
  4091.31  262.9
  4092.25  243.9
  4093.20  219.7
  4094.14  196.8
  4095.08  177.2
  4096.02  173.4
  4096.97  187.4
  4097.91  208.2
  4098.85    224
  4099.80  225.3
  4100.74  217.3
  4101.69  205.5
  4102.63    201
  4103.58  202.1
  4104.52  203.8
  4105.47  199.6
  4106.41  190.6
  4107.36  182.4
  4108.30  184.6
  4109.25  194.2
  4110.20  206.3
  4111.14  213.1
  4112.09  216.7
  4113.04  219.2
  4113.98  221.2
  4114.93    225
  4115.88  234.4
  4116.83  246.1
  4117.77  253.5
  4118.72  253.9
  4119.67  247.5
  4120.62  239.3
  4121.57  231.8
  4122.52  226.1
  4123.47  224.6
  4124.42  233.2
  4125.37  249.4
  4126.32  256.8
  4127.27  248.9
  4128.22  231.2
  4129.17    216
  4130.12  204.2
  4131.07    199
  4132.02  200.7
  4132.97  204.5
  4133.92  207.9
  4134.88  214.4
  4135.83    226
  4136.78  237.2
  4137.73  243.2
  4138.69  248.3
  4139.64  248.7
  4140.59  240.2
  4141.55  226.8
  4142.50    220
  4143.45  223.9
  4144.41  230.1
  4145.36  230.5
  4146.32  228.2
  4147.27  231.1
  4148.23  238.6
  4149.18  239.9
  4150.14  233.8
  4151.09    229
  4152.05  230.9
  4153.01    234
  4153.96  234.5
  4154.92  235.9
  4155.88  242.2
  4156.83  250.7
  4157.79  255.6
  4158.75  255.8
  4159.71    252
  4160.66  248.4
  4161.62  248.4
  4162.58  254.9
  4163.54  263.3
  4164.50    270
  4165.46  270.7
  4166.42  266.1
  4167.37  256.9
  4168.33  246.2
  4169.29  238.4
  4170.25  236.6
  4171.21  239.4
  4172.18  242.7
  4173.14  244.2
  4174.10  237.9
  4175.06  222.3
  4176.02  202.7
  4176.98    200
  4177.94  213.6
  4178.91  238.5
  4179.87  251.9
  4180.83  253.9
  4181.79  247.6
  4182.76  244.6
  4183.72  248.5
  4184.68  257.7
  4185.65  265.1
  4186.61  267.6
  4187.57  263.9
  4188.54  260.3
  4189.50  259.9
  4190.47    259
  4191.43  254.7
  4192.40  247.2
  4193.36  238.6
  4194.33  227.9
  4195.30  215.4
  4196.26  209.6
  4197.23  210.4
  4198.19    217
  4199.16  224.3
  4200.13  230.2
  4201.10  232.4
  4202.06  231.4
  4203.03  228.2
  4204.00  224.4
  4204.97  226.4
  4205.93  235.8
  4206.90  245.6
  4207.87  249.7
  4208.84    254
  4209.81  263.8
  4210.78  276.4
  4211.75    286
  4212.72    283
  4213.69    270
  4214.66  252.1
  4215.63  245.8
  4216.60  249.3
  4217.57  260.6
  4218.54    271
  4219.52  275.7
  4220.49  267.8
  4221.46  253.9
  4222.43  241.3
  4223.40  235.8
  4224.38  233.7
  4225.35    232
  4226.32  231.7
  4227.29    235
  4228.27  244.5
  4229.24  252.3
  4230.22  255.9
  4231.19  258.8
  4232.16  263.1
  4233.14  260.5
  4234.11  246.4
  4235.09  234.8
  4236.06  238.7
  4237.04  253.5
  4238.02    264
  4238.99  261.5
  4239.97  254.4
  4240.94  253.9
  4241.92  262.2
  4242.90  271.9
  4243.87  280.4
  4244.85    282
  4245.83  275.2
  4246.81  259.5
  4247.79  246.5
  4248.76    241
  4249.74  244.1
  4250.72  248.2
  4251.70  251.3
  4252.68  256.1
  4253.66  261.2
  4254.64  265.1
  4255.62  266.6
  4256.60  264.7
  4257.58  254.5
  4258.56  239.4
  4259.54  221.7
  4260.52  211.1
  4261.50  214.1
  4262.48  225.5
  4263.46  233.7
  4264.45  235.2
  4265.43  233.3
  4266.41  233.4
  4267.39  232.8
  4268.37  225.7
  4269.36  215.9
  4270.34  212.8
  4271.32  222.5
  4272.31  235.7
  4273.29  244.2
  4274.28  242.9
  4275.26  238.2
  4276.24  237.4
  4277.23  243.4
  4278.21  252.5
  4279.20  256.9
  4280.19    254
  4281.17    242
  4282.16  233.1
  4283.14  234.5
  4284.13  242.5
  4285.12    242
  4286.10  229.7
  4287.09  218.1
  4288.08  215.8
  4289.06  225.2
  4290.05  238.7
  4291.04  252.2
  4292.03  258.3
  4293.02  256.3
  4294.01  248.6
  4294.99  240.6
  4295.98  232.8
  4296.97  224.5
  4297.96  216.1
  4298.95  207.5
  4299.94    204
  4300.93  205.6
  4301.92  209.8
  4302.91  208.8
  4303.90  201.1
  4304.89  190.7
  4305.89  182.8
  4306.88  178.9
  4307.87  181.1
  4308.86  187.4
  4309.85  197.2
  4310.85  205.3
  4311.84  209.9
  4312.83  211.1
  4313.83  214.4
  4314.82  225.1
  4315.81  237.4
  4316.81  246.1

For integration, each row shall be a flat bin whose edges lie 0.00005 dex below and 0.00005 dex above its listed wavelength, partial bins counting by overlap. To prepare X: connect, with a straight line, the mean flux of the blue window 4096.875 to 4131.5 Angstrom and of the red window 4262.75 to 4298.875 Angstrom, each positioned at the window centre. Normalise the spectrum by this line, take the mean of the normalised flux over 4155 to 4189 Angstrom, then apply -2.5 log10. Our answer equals -0.10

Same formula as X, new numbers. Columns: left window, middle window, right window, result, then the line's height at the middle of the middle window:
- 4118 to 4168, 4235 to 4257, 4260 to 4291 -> -0.11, 234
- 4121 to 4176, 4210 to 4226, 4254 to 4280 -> -0.09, 237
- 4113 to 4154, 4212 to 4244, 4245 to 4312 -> -0.10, 231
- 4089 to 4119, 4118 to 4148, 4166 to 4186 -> -0.02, 226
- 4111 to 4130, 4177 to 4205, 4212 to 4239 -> 0.03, 247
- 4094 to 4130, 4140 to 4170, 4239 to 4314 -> -0.10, 222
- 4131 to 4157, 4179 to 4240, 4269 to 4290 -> -0.07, 233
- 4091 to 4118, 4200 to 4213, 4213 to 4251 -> -0.01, 246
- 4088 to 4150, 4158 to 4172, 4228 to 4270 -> -0.09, 232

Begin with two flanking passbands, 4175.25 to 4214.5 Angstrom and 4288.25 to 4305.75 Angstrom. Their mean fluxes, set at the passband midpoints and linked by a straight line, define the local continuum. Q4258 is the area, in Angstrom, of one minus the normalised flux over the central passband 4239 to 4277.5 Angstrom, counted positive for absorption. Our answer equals -2.3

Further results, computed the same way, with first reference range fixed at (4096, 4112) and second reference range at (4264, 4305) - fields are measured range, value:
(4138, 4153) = -1.8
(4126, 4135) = -0.5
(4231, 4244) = -1.9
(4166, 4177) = -1.3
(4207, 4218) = -2.1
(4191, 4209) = -1.1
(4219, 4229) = -1.1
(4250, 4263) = -1.0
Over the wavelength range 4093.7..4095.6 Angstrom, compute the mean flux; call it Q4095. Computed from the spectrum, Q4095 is 187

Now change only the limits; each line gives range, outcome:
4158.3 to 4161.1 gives 253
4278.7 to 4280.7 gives 255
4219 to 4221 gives 271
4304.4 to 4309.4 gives 184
